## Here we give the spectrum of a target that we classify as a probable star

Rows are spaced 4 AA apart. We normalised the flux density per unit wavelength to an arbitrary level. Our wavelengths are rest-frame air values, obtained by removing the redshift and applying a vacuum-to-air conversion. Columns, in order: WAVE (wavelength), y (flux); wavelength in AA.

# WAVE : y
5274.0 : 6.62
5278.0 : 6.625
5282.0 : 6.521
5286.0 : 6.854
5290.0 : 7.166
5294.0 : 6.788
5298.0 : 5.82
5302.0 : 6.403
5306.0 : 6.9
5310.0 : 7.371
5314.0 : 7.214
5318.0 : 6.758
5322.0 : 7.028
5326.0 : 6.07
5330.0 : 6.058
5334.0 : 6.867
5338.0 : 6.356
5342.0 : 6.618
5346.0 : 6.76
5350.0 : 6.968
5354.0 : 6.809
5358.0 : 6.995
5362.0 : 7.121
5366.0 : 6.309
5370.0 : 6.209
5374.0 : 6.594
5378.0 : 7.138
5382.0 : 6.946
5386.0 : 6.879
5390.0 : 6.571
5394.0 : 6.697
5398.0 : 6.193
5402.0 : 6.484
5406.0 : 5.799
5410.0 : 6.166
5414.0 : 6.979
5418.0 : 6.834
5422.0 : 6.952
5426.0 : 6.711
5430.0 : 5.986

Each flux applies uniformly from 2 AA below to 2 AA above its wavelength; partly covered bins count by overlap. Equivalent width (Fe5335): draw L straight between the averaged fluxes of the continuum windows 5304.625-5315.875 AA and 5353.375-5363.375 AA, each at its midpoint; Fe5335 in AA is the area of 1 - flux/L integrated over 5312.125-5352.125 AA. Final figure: 2.4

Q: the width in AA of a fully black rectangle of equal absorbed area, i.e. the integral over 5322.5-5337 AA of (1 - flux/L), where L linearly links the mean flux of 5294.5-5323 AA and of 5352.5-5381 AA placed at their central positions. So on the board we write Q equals 0.8 AA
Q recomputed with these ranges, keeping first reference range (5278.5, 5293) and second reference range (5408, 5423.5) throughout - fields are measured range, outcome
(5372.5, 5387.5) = -0.33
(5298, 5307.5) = 0.48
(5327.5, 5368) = 0.58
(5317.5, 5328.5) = 0.35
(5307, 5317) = -0.59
